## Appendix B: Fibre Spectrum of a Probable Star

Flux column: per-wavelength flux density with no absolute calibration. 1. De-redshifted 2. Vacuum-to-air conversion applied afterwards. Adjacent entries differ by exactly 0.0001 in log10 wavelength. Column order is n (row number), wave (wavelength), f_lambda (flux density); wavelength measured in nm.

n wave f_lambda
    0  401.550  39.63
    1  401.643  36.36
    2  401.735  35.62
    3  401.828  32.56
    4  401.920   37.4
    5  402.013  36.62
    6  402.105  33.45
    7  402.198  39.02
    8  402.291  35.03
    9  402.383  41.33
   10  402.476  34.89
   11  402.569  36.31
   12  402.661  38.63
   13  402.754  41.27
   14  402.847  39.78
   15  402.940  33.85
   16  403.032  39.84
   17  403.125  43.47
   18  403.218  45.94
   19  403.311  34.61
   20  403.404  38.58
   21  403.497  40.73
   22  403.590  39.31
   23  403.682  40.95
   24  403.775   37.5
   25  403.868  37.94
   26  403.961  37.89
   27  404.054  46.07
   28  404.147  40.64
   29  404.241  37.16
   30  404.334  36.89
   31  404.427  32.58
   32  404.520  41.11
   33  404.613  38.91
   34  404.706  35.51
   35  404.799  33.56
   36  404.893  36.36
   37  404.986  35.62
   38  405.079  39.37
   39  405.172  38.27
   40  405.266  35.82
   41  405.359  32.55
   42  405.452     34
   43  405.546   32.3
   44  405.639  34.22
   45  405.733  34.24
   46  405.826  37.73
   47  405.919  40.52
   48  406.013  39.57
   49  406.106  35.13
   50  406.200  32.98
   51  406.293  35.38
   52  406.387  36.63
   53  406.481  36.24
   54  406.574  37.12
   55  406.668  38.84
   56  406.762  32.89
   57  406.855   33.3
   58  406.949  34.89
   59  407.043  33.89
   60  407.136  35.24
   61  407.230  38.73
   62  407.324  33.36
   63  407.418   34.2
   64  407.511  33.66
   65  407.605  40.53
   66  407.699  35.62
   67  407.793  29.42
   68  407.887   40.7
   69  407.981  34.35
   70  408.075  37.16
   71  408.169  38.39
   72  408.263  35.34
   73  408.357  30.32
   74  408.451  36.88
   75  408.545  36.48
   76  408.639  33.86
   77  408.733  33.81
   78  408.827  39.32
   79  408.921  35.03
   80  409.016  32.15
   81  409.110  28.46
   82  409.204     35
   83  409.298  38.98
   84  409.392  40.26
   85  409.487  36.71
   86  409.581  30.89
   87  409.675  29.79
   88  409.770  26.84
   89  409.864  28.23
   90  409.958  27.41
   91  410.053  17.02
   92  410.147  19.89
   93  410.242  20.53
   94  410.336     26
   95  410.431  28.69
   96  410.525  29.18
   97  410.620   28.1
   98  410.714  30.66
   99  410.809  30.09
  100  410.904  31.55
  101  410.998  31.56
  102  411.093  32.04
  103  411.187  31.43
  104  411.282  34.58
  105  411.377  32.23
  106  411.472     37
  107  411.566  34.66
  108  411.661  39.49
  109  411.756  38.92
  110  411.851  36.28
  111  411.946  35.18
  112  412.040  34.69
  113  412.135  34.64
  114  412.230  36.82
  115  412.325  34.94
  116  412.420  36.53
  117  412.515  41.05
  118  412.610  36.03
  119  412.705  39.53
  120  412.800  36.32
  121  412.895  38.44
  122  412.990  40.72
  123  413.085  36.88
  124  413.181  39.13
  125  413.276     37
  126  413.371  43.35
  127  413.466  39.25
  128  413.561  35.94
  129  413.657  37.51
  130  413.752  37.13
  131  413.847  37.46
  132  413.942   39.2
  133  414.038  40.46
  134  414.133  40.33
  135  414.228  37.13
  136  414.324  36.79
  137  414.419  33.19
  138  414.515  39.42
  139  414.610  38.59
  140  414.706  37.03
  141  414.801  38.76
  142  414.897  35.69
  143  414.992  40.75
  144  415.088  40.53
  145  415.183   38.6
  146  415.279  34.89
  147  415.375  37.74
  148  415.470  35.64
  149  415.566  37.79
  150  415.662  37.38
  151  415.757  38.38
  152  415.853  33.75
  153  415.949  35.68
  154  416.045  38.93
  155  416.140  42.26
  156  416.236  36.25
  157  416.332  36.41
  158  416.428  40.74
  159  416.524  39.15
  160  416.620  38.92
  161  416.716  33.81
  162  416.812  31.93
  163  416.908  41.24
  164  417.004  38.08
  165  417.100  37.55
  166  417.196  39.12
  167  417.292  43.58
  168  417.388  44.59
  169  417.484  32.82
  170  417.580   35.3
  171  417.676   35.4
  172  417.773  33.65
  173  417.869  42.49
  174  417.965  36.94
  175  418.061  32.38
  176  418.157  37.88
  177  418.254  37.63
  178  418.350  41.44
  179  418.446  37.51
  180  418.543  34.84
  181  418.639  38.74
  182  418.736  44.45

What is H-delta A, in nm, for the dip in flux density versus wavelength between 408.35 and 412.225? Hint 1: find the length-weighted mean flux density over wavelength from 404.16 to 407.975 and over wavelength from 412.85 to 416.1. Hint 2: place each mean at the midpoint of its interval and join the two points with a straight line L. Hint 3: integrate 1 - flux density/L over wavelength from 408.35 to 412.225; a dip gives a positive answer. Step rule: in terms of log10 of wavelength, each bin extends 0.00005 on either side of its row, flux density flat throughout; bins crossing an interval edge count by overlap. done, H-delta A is 0.50 nm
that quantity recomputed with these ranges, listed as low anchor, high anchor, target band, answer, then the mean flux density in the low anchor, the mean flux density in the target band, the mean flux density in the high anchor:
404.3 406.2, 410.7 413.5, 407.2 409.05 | 0.03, 36.1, 35.4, 36.1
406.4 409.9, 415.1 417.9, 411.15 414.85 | -0.08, 34.8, 37.3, 37.7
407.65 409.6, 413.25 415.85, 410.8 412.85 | 0.08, 35.3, 35.4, 37.9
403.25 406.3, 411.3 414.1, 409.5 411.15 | 0.42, 37.2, 27.8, 37.5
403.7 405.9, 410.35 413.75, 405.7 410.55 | 0.35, 36.9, 33.6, 35.4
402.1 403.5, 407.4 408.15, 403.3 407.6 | 0.06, 38.6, 36.6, 35.9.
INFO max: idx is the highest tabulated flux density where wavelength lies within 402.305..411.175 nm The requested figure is 46.07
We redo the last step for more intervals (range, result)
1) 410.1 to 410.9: 30.66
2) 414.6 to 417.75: 44.59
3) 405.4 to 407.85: 40.53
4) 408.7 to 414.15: 43.35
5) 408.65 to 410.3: 40.26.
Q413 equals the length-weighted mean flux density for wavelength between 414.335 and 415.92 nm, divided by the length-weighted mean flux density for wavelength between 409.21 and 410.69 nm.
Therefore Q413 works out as 1.30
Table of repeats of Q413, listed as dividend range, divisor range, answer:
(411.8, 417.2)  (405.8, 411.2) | 1.13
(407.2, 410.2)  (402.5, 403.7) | 0.85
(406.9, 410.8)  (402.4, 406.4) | 0.87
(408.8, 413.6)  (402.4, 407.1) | 0.90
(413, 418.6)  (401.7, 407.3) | 1.02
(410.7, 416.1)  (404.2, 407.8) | 1.03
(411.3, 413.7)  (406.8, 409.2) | 1.06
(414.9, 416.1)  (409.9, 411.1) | 1.39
